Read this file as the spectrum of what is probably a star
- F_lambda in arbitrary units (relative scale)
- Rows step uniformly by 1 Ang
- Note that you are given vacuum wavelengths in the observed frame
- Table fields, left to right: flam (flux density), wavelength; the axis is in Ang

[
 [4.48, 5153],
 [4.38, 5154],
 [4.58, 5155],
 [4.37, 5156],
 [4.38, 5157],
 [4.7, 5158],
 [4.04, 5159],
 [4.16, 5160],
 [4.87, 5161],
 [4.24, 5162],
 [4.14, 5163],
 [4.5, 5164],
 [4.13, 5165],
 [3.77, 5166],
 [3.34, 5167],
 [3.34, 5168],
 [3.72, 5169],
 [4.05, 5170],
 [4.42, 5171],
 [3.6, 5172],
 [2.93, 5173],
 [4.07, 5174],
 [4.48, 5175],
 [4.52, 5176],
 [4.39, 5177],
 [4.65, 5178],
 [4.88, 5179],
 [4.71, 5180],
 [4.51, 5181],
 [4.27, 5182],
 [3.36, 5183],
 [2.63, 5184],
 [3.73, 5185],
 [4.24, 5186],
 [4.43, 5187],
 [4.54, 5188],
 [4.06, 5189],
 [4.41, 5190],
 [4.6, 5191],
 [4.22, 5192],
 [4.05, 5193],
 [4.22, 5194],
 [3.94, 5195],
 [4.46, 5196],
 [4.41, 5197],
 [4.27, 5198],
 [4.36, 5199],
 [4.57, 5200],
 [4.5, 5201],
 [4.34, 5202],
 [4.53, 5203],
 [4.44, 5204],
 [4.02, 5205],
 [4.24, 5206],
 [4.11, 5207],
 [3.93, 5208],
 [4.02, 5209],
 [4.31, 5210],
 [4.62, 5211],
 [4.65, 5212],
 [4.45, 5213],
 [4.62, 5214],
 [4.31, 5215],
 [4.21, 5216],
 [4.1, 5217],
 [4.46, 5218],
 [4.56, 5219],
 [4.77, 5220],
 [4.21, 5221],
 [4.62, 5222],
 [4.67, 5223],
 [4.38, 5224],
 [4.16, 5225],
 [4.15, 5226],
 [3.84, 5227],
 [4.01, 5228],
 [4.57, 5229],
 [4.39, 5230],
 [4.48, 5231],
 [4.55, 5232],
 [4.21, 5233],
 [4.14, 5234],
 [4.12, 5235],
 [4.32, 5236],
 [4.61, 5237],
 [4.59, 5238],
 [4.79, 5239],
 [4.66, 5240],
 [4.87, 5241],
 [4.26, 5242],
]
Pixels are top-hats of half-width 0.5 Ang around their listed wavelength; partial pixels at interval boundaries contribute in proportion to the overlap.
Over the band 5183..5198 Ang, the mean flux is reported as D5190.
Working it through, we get 4.12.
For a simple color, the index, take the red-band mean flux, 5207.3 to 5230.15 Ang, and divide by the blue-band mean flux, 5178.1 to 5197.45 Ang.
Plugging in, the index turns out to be 1.03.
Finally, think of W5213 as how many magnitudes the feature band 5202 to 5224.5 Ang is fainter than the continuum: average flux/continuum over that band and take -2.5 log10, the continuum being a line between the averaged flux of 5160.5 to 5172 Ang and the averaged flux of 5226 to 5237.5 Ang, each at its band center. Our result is -0.04 mag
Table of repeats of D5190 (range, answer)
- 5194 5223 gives 4.36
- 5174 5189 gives 4.23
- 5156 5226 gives 4.24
